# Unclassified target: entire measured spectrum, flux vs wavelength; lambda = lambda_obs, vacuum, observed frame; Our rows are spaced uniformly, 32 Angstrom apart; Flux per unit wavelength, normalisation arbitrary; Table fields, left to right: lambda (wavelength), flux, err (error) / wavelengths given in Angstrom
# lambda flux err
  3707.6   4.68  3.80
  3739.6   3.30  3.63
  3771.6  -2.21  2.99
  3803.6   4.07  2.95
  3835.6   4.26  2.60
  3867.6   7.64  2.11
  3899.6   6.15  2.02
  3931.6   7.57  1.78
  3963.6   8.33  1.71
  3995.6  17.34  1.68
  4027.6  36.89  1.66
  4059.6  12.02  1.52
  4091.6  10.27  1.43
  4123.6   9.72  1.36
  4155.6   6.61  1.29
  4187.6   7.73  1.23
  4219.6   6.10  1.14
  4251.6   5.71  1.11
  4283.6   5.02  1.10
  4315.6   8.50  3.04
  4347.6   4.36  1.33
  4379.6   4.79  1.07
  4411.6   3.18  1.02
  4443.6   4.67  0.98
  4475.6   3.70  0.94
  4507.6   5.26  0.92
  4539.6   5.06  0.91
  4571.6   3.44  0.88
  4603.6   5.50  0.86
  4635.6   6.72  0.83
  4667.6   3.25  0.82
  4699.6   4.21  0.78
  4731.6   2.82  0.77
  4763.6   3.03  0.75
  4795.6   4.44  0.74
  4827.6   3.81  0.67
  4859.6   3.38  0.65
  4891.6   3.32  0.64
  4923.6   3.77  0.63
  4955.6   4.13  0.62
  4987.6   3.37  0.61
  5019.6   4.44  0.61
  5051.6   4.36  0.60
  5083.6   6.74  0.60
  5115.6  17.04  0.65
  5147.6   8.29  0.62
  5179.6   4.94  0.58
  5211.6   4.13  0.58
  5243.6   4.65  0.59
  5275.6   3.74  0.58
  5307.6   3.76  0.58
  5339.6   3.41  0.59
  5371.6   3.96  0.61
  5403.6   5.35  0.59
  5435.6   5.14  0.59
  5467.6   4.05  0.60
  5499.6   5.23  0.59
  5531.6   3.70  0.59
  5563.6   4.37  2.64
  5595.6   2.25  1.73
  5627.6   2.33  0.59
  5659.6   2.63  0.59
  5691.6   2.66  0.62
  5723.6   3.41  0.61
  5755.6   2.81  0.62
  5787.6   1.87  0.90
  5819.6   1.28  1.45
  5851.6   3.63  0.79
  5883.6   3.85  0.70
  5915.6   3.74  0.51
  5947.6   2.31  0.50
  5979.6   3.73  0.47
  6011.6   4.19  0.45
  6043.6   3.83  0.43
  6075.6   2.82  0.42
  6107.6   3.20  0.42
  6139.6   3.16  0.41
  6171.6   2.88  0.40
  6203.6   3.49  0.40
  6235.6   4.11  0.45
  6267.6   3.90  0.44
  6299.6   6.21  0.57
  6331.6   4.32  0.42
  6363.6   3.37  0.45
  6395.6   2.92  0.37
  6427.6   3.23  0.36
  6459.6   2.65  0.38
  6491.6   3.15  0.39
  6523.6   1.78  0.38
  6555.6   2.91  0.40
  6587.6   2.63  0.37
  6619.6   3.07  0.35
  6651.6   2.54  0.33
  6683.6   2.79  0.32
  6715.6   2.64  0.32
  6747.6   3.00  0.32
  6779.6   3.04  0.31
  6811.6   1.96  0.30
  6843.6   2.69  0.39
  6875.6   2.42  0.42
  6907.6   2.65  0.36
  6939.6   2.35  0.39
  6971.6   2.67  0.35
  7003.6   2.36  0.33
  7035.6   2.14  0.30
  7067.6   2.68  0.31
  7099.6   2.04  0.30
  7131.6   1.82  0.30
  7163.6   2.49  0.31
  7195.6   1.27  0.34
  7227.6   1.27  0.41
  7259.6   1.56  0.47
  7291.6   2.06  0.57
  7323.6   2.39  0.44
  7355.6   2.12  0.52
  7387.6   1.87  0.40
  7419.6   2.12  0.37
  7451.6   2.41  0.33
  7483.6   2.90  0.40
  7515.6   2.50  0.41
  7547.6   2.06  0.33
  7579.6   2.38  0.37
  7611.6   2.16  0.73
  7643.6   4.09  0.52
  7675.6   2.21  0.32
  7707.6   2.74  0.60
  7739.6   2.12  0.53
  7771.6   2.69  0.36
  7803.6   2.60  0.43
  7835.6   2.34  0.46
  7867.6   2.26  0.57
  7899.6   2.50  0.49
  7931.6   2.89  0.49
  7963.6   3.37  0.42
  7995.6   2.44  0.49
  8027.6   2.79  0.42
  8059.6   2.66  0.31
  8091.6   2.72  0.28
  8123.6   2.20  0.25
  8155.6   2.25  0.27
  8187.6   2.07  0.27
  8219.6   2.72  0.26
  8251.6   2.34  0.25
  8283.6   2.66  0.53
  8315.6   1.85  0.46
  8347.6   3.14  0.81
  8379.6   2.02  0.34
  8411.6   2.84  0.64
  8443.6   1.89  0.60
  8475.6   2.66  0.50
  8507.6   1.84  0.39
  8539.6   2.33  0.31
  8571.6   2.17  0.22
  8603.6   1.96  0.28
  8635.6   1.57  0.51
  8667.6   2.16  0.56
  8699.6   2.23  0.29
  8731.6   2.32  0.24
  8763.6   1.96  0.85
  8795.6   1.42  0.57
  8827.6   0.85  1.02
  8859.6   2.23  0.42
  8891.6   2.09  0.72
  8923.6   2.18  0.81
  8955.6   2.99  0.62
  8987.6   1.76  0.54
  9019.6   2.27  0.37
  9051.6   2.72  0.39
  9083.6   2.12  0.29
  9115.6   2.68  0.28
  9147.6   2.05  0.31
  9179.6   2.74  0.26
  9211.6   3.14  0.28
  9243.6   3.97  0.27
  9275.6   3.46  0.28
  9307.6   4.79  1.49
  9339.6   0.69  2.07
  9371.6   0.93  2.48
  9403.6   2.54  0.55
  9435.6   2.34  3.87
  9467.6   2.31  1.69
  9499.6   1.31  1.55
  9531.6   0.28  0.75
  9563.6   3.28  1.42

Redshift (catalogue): 2.308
